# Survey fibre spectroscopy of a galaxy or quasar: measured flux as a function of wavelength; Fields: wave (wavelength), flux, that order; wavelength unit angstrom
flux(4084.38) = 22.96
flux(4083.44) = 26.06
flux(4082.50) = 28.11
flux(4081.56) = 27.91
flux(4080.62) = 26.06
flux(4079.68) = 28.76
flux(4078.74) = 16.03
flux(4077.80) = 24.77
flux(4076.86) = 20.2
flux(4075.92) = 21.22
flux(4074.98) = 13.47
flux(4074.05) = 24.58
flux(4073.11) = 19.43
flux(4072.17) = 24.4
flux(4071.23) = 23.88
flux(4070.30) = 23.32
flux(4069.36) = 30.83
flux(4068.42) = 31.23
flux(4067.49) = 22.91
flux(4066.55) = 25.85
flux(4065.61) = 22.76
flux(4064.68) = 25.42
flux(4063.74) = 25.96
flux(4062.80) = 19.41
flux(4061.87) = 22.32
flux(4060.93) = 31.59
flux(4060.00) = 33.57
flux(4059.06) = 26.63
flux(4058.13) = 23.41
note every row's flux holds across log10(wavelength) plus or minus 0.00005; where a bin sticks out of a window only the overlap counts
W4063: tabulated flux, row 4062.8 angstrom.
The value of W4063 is 19.41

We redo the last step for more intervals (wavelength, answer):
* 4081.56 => 27.91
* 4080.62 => 26.06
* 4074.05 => 24.58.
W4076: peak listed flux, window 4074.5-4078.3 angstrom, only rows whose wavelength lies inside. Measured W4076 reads 24.77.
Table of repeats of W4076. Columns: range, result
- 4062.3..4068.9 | 31.23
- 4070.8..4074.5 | 24.58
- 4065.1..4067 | 25.85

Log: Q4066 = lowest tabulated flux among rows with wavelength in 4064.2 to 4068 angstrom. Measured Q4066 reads 22.76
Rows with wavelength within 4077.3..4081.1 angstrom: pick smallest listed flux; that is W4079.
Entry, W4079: 16.03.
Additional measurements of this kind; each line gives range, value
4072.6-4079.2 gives 13.47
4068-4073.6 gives 19.43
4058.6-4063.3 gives 19.41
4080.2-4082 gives 26.06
